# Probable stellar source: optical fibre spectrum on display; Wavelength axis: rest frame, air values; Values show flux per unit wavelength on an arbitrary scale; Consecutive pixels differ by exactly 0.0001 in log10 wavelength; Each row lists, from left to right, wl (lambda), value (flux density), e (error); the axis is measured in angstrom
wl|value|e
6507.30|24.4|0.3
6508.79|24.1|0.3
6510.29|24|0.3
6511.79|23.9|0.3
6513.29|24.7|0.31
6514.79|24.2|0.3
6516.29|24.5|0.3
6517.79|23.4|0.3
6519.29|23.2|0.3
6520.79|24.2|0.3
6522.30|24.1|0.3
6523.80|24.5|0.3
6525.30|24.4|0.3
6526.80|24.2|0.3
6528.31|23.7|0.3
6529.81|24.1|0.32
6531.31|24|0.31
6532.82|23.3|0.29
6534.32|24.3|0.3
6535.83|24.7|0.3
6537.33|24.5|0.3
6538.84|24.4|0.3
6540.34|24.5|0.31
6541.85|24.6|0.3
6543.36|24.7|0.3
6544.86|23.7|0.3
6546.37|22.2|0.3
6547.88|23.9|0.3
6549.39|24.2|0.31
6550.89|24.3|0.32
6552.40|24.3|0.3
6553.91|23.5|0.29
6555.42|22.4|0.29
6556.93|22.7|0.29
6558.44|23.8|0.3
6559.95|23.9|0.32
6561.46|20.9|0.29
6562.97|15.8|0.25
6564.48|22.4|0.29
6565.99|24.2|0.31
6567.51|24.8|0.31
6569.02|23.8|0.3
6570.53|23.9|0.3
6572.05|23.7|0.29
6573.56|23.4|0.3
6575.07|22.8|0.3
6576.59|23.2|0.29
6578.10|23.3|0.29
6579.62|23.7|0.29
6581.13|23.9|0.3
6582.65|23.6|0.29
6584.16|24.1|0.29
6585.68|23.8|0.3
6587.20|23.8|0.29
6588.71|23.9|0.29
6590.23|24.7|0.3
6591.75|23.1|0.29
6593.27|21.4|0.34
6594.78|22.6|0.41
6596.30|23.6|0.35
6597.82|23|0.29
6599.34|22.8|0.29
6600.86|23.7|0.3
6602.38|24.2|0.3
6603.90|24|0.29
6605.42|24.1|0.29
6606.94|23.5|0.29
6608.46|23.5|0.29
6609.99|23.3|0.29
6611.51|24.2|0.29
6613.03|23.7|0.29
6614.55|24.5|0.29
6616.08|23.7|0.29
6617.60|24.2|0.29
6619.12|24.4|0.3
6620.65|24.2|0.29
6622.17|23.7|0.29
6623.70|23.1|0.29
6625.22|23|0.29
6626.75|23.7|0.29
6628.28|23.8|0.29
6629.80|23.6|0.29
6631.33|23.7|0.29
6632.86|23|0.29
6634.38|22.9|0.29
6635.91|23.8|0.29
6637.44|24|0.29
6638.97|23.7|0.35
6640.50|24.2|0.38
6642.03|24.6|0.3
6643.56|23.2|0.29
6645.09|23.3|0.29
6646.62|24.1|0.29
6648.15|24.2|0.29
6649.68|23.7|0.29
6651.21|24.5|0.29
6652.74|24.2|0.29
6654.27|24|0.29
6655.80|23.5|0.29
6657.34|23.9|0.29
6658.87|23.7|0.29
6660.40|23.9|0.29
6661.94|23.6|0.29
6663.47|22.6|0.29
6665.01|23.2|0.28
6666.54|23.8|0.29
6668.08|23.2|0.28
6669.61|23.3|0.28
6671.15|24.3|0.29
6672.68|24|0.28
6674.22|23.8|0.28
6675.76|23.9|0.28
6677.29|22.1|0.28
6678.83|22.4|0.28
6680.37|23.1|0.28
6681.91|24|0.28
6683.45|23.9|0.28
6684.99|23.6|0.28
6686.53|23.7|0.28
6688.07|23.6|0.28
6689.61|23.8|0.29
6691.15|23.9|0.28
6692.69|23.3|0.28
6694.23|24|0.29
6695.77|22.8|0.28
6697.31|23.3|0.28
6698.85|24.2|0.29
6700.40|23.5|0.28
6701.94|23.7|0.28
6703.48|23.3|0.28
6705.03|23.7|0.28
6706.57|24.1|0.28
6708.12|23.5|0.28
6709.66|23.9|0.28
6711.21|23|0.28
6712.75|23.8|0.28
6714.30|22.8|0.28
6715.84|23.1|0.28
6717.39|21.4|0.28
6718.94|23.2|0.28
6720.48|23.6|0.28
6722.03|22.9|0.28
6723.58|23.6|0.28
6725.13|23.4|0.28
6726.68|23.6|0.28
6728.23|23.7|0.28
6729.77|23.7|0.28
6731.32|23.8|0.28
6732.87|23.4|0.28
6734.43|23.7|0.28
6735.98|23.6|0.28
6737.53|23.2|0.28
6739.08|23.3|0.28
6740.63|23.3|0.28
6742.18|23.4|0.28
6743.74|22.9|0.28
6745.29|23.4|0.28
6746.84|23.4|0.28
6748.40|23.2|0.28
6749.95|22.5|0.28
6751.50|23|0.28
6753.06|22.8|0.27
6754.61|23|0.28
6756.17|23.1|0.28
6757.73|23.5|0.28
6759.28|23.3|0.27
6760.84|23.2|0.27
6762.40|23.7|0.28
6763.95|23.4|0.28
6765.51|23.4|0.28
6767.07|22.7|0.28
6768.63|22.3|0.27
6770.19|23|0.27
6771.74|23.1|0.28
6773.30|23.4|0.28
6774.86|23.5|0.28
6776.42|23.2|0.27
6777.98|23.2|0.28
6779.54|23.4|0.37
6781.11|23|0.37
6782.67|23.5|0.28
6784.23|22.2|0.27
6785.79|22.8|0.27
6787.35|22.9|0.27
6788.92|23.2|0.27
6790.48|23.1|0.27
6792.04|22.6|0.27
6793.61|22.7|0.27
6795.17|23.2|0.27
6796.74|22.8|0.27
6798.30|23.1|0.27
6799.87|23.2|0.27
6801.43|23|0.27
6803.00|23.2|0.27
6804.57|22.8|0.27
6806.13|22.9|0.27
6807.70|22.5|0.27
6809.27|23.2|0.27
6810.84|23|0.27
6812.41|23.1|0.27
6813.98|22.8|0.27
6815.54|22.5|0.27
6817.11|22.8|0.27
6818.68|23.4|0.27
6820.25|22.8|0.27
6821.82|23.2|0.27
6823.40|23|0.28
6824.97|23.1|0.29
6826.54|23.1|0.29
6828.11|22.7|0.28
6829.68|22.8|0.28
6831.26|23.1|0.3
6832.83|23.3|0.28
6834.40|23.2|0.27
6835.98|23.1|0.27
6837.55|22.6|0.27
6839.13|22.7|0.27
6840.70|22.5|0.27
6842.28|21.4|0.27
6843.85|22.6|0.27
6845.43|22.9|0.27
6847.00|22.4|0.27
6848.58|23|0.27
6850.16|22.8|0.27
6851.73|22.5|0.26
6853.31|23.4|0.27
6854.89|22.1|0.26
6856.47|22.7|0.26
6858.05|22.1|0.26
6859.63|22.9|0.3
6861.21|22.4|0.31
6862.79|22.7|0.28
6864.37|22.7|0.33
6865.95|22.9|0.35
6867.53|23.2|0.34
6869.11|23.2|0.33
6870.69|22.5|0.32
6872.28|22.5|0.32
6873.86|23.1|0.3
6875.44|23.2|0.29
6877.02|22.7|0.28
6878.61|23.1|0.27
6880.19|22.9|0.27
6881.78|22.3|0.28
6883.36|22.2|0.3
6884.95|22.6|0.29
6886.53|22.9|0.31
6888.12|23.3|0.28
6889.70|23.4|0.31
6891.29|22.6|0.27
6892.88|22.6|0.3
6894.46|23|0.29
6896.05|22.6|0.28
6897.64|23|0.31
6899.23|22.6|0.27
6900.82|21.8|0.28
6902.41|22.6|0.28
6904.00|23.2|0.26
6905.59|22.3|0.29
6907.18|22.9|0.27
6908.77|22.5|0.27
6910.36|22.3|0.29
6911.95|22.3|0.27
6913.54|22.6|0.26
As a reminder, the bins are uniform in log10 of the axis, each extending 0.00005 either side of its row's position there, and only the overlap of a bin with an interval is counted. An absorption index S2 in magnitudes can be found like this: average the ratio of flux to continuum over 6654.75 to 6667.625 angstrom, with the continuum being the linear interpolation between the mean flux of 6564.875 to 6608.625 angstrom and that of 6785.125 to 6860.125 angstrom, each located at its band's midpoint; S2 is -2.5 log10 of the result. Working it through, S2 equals -0.01 mag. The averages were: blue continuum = 23.6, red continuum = 22.8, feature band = 23.5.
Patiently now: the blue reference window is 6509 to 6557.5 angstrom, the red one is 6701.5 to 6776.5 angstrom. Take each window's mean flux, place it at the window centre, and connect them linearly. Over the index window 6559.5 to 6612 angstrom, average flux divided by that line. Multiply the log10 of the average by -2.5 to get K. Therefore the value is 0.02 mag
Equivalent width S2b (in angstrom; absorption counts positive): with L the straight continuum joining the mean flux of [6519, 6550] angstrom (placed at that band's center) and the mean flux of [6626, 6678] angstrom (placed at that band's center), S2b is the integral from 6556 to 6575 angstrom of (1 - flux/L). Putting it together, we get 0.9 angstrom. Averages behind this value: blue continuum 24.1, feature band 22.8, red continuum 23.7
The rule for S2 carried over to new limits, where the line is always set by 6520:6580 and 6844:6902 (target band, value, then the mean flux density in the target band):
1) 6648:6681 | -0.01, 23.6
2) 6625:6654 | -0.02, 23.8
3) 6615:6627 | -0.02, 23.8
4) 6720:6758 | -0.01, 23.3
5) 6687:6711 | -0.02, 23.6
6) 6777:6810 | 0.00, 23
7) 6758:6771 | -0.01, 23.2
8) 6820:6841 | 0.00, 23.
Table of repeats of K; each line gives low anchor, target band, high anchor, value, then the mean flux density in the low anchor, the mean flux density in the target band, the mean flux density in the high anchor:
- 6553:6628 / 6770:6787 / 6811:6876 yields -0.01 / 23.4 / 23.1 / 22.8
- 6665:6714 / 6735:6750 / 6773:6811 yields 0.00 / 23.6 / 23.3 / 23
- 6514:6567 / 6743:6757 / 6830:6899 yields 0.00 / 23.6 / 23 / 22.8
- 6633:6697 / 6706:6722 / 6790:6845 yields 0.01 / 23.6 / 23.2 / 22.9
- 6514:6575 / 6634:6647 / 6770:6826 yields -0.02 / 23.6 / 23.8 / 23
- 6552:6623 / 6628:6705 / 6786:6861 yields -0.02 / 23.4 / 23.6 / 22.8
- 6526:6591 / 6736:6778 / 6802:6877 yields -0.01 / 23.6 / 23.2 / 22.8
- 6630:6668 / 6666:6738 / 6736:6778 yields 0.00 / 23.7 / 23.5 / 23.2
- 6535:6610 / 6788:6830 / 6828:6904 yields 0.00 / 23.5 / 23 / 22.7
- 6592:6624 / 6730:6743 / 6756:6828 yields -0.01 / 23.6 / 23.5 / 23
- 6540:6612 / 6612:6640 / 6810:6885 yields -0.02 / 23.4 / 23.7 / 22.8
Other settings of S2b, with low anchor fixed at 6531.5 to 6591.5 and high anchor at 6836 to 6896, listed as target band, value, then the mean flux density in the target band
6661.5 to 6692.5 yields -0.4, 23.5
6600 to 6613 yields -0.2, 23.8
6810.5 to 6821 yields 0.0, 22.9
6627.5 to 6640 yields -0.1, 23.6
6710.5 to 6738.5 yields -0.3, 23.3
